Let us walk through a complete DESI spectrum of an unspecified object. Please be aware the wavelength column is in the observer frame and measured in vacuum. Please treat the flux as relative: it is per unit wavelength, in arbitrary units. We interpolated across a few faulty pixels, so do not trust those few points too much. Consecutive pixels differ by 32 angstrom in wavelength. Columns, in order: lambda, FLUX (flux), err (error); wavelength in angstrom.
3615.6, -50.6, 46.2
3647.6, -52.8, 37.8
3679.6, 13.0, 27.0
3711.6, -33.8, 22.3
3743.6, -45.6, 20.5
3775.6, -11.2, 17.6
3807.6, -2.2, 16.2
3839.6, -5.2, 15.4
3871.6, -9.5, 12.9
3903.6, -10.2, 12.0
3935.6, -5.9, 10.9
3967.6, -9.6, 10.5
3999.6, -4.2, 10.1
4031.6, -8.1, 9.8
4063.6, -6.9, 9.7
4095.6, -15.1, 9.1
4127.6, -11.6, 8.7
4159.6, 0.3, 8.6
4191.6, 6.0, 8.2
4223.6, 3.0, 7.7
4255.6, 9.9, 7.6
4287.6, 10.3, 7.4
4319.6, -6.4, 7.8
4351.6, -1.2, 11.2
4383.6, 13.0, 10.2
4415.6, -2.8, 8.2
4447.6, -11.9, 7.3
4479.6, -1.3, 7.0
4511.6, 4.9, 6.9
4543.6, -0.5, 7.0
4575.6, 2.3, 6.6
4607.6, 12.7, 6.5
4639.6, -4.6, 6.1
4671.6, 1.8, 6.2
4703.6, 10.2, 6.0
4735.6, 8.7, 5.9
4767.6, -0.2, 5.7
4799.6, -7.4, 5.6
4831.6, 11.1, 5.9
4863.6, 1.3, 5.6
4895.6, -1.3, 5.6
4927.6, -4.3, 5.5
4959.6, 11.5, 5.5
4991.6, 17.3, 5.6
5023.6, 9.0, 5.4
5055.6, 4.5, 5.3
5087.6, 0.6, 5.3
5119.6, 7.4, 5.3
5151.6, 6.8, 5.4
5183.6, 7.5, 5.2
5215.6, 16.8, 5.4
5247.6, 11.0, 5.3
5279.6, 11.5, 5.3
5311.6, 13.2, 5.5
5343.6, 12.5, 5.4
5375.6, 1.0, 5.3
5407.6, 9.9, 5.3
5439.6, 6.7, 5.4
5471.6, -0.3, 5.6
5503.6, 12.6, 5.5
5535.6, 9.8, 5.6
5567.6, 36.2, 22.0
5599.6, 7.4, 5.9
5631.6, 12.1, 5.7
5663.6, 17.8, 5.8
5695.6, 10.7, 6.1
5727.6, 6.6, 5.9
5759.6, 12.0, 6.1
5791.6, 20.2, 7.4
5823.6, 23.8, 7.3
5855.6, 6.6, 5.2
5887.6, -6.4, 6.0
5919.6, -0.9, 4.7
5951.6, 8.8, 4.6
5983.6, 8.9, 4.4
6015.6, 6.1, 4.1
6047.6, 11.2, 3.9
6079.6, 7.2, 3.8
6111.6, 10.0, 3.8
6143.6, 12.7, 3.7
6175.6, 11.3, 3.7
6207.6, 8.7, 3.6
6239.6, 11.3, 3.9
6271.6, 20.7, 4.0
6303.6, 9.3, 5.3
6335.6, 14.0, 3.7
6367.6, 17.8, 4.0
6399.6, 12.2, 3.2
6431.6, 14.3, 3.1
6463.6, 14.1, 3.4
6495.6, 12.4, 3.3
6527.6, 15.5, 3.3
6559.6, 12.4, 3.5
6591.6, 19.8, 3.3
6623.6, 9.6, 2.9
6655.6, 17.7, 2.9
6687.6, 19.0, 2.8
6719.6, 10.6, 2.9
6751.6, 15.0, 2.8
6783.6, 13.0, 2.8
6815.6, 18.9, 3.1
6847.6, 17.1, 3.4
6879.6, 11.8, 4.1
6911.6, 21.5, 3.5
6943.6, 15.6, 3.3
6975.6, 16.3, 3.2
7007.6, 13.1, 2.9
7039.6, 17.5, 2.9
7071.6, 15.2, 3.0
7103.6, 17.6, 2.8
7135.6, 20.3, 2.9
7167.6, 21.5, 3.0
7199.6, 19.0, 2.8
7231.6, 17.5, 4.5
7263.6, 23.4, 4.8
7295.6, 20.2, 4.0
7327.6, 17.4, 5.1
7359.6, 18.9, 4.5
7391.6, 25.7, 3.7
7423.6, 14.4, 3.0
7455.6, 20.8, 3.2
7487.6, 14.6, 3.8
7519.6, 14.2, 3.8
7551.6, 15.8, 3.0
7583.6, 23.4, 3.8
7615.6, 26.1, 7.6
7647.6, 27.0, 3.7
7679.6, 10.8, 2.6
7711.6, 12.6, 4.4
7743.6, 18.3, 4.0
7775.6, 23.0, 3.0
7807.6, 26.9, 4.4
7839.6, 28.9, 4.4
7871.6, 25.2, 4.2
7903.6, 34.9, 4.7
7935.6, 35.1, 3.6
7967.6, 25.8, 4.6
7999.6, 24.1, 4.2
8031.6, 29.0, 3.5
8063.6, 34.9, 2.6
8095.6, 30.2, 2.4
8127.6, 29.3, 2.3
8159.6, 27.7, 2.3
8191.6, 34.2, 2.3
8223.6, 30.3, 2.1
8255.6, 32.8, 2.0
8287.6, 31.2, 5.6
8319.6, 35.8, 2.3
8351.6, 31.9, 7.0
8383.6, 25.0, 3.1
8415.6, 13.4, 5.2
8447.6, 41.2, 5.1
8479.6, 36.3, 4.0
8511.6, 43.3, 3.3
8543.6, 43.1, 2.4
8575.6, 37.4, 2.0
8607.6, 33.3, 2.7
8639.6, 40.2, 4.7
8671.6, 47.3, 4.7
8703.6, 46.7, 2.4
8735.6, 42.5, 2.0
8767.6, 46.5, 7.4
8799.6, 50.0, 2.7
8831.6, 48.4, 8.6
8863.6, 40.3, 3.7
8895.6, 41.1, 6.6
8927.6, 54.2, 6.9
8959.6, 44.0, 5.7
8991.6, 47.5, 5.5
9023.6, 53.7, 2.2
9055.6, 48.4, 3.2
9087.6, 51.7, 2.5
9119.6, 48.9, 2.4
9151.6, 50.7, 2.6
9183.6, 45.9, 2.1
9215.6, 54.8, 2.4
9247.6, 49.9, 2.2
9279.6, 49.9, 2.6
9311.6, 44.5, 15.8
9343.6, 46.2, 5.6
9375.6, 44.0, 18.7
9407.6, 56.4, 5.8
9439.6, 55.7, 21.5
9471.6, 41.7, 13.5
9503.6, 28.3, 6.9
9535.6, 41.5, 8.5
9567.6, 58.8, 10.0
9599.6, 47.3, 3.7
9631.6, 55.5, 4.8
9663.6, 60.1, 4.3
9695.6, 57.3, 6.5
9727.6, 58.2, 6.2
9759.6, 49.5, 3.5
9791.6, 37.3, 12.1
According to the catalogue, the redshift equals 0.952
